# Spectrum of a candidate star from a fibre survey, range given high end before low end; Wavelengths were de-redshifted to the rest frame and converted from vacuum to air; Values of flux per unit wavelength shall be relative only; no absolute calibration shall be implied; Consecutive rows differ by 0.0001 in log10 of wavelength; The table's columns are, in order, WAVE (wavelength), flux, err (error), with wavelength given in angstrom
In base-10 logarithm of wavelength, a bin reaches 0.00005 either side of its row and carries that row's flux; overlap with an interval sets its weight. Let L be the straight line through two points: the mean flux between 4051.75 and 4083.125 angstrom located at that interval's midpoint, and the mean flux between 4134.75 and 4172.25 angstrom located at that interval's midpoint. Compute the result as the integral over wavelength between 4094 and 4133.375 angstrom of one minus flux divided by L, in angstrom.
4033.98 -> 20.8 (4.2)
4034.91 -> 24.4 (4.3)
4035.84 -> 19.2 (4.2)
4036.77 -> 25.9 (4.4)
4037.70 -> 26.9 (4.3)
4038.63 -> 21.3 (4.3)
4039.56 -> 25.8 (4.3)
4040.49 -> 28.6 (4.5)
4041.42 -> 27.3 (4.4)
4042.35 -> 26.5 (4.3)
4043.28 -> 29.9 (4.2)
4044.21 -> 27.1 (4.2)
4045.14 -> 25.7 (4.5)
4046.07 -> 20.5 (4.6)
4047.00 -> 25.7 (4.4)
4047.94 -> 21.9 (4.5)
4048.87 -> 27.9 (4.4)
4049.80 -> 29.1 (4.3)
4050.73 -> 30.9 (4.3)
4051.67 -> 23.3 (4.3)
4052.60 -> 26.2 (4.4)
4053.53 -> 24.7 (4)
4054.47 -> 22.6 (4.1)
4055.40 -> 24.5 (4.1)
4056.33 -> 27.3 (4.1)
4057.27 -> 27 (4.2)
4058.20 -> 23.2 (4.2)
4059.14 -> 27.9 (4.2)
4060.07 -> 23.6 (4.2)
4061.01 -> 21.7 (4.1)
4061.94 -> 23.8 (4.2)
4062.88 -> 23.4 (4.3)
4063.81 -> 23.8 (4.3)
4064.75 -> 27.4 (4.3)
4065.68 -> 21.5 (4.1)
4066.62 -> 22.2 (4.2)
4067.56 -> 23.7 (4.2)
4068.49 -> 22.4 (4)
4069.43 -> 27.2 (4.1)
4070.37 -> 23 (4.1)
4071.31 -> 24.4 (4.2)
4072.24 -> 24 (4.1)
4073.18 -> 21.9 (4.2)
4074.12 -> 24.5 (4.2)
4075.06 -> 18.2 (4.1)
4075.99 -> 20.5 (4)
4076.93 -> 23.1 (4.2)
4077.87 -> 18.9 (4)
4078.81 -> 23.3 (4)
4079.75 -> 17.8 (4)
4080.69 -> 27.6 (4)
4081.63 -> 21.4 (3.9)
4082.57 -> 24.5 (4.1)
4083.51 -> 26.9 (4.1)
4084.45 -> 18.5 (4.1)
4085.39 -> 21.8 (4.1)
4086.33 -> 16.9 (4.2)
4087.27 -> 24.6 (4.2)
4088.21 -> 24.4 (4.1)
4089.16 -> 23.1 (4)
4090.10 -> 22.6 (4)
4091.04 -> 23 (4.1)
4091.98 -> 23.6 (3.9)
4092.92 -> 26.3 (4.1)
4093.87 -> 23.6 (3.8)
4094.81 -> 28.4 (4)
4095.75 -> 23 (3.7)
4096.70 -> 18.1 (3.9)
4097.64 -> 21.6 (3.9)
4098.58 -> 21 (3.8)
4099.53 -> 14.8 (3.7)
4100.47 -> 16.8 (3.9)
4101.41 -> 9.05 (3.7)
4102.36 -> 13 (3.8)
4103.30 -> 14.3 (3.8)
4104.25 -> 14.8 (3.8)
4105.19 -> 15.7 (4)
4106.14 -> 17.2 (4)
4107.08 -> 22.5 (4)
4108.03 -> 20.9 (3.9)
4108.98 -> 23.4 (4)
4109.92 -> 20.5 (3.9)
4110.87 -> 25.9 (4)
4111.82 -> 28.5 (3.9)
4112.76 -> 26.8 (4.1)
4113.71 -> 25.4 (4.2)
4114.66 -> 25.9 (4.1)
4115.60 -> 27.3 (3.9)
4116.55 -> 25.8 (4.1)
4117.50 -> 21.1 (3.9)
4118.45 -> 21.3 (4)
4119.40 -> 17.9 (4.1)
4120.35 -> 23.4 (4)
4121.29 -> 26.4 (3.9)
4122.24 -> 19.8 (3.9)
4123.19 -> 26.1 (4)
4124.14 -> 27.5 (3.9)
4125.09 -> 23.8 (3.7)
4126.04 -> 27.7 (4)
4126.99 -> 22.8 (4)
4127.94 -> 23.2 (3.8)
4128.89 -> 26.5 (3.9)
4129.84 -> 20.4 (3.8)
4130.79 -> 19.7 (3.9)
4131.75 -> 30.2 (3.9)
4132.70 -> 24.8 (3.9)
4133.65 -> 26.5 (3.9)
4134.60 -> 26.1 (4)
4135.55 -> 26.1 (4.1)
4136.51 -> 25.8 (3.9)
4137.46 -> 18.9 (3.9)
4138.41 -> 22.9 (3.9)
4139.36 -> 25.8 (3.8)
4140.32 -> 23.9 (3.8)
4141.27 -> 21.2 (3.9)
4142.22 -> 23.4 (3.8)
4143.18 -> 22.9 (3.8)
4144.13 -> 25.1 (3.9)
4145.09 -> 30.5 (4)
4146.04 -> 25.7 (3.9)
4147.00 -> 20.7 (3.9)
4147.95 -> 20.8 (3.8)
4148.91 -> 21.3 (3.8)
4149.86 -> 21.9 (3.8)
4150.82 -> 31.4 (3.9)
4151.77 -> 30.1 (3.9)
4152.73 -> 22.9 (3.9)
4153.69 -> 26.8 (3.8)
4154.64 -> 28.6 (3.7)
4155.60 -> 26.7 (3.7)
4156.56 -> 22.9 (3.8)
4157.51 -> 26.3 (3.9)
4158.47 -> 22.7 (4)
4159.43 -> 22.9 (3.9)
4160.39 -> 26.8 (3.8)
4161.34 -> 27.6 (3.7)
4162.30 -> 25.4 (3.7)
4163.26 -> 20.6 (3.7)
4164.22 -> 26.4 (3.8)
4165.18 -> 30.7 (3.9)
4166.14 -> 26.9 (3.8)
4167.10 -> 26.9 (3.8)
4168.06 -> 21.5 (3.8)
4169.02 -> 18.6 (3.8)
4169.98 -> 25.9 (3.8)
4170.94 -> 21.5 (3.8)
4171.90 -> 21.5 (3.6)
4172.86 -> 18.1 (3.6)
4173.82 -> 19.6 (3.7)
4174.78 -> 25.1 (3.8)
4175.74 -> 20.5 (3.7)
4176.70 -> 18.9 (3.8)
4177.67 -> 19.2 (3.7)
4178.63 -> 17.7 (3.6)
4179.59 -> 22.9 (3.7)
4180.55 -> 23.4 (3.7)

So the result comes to 3.4 angstrom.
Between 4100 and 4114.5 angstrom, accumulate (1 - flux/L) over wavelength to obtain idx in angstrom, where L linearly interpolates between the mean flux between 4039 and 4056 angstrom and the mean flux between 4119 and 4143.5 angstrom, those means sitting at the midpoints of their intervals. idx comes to 2.8 angstrom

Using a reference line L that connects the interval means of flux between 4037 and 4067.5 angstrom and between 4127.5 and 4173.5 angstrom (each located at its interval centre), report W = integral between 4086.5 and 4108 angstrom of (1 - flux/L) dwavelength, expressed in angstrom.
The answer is 4.2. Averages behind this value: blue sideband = 25.3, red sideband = 24.4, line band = 20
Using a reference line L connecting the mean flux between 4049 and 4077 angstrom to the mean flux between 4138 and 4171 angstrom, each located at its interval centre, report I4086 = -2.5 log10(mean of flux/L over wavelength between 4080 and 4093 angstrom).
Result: 0.06 mag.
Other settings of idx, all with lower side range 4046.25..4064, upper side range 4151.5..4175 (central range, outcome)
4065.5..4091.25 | 2.5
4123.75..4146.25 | 0.0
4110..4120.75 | 0.2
